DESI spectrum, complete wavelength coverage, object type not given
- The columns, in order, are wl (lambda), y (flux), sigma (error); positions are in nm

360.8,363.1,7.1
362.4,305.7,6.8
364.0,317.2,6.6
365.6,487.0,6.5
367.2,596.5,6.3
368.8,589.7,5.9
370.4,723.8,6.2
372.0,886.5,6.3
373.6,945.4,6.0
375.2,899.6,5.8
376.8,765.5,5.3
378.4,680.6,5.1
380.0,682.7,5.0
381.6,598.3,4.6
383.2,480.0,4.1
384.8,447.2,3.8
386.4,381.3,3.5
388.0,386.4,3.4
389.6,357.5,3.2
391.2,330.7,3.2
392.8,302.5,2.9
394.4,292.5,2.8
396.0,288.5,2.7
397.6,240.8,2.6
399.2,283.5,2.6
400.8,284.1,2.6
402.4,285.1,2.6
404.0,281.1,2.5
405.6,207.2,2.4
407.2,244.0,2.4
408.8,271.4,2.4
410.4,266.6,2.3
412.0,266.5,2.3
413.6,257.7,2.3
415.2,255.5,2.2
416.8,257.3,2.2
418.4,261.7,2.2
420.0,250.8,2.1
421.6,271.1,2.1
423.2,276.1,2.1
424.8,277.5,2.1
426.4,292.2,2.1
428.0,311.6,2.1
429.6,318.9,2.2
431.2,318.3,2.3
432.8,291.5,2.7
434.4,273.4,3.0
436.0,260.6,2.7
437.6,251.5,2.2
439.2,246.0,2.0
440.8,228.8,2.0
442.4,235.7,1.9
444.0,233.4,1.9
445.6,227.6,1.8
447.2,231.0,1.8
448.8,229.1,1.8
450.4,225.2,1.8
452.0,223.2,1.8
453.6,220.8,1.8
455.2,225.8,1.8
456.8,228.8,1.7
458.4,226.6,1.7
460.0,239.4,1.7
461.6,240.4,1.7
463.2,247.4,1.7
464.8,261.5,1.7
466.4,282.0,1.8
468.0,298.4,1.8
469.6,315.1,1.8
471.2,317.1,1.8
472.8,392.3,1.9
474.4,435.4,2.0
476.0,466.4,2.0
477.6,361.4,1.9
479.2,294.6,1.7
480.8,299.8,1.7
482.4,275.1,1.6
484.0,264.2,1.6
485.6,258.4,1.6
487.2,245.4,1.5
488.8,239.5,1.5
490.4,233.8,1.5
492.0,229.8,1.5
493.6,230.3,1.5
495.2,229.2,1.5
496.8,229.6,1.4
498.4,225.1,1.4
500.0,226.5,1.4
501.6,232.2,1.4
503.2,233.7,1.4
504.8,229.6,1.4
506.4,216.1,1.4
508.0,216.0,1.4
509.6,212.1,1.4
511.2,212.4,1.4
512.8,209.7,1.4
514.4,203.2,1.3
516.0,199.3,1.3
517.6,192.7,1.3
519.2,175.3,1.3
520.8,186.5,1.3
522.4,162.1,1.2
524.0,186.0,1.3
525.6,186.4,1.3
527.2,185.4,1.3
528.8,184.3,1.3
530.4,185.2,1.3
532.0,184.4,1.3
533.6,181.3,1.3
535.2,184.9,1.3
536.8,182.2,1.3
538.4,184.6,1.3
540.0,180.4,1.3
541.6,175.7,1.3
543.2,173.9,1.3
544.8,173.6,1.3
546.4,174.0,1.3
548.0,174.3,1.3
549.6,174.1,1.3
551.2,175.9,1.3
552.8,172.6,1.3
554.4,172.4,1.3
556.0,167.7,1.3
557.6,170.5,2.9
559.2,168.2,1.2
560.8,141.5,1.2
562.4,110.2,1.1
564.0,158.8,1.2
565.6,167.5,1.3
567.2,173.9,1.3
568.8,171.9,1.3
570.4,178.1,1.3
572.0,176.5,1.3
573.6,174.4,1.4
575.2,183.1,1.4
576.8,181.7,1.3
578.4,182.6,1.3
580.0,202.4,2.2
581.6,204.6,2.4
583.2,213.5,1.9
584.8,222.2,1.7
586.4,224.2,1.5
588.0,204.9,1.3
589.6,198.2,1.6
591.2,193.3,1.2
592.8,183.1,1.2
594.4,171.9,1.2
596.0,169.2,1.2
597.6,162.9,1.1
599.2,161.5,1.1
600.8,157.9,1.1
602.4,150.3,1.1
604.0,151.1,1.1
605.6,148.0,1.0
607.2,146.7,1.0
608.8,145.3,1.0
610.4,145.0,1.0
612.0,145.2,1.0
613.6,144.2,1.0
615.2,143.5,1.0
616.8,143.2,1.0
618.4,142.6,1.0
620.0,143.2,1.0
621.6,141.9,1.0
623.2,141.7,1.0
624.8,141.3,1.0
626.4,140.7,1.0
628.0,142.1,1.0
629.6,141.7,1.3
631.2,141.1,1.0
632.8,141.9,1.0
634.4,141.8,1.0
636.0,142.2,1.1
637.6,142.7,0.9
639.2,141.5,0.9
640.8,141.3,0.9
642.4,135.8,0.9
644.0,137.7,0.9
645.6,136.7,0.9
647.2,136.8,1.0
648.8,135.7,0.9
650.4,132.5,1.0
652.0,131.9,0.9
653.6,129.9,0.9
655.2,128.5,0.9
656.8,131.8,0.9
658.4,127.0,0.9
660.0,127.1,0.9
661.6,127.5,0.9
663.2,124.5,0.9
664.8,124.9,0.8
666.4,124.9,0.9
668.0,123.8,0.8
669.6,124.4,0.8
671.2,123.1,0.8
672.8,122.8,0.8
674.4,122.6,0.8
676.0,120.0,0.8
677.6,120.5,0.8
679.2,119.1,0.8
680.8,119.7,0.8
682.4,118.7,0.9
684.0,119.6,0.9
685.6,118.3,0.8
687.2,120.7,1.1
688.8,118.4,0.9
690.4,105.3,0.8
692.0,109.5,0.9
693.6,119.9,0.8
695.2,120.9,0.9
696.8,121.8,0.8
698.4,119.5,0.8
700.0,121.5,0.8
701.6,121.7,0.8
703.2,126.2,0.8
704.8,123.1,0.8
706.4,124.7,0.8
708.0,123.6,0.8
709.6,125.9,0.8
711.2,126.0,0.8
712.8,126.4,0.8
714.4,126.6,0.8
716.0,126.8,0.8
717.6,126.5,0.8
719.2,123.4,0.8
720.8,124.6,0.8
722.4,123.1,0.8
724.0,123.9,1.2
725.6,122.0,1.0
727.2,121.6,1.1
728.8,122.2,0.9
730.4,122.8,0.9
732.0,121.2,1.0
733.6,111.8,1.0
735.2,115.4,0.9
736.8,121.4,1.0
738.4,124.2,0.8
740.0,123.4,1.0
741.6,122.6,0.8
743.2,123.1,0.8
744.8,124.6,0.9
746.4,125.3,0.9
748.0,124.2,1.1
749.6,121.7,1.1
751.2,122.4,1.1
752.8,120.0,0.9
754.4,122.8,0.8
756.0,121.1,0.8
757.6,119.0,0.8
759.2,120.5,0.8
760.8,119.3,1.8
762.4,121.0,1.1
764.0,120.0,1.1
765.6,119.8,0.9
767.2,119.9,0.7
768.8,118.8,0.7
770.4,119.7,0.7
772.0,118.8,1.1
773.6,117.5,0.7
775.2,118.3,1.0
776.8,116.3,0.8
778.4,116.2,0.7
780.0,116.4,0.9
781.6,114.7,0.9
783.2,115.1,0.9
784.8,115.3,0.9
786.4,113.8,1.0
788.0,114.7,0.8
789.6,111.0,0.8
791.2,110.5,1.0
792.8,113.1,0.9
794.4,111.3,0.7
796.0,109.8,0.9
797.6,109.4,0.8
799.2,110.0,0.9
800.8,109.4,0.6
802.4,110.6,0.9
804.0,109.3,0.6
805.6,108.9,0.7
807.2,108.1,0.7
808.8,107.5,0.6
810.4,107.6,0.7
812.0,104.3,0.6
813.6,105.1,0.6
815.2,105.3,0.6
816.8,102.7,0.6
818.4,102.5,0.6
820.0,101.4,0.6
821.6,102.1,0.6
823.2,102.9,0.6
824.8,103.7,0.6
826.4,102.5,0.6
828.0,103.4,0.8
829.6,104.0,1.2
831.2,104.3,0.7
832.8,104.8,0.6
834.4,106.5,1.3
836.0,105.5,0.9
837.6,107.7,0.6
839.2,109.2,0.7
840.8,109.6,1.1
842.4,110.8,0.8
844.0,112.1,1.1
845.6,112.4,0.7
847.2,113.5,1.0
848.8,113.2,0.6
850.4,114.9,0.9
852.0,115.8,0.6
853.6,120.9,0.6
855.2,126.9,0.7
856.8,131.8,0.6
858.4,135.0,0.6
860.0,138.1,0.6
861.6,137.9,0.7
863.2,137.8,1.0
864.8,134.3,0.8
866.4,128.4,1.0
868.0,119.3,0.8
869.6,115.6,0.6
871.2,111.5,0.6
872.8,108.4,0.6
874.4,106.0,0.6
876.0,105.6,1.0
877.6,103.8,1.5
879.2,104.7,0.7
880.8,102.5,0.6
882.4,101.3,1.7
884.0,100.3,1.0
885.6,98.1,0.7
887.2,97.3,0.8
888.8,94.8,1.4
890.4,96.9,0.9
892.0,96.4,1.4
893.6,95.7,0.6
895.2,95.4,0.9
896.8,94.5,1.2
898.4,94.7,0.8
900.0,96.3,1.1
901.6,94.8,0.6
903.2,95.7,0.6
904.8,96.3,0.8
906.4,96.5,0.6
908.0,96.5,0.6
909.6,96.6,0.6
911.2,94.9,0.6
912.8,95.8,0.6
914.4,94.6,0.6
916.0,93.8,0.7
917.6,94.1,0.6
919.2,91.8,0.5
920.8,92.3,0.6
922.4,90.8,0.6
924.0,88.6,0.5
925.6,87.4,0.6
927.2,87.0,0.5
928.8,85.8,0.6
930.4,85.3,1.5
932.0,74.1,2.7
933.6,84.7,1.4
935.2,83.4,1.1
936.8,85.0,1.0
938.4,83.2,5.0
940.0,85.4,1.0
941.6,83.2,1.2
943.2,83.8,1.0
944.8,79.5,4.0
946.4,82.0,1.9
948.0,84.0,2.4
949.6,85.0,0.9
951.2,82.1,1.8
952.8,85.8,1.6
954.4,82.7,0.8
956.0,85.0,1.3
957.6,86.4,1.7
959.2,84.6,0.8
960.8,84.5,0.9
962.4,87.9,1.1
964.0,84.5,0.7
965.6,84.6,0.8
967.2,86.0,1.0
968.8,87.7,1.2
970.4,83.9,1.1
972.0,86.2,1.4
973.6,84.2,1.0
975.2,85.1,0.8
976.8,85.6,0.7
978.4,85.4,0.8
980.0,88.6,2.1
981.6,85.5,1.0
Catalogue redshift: 2.07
